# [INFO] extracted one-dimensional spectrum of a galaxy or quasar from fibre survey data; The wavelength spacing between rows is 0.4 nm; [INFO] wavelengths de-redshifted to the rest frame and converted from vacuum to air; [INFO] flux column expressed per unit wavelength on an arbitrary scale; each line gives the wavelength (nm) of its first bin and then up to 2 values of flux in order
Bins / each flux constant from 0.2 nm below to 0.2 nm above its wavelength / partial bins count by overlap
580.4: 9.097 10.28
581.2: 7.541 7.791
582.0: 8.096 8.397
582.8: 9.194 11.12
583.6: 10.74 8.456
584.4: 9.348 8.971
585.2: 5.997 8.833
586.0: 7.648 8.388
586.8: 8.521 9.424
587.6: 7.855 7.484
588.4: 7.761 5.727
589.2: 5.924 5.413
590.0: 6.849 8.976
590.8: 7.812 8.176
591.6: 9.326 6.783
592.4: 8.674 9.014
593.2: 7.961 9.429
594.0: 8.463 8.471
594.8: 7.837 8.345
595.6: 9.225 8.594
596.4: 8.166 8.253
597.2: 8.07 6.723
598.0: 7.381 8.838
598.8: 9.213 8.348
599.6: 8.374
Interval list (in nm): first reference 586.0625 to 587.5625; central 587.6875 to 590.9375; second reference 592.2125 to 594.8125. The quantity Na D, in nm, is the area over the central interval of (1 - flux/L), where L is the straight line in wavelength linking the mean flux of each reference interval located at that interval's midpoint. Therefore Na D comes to 0.597 nm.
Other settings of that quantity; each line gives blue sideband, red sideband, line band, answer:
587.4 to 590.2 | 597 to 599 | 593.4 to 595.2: -0.24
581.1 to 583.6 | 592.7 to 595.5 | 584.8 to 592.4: 0.89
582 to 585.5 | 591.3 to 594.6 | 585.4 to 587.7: 0.09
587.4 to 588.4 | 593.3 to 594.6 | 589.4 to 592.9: 0.17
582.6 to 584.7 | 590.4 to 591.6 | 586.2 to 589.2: 0.42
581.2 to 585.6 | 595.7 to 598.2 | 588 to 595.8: 0.31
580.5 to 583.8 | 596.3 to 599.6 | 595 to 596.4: -0.06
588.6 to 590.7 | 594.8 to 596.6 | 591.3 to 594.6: -0.37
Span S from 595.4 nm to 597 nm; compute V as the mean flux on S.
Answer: 8.56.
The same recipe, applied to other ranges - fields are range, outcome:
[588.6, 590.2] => 5.98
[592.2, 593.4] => 8.55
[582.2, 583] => 8.8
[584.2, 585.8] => 8.29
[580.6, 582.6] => 8.42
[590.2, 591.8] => 8.57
